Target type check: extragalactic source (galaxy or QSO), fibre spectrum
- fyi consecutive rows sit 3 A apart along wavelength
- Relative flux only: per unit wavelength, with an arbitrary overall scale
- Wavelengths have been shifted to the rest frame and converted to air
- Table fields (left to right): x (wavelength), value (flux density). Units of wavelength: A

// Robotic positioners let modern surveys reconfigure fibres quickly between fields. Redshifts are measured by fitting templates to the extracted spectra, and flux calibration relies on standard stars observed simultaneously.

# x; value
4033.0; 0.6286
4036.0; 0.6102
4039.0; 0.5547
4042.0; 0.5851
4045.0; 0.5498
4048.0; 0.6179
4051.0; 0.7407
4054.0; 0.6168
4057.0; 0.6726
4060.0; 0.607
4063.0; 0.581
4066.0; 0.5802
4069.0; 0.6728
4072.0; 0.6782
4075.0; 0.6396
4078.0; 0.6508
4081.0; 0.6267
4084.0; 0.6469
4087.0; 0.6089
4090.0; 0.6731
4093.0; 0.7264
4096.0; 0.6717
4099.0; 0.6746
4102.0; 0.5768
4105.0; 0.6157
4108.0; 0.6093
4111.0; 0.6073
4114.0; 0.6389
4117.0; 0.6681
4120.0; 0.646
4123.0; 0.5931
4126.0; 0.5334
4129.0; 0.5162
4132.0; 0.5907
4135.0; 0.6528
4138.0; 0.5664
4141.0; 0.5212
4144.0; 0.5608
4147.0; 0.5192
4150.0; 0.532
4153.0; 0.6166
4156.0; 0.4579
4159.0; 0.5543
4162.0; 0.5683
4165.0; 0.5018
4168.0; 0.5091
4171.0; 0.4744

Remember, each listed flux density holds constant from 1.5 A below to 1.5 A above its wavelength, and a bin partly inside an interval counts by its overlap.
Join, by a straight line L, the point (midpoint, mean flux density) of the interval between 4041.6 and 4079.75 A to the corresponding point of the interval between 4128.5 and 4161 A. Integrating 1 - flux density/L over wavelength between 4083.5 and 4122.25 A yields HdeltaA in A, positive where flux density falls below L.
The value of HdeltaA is -3.22 A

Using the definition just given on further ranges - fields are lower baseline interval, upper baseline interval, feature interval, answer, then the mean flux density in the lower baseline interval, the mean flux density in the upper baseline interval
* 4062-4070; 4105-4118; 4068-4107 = -2.0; 0.609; 0.628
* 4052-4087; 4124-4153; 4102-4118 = -0.9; 0.634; 0.559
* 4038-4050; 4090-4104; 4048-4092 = -1.5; 0.585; 0.662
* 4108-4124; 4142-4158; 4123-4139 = 0.4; 0.63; 0.537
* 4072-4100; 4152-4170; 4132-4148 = 0.0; 0.658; 0.531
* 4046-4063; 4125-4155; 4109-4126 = -1.2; 0.642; 0.56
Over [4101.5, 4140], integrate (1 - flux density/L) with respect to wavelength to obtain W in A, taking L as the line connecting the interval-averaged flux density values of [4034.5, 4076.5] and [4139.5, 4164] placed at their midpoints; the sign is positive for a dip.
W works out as -2.3 A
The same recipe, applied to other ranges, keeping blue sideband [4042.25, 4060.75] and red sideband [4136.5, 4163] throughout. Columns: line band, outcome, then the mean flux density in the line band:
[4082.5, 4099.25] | -1.97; 0.666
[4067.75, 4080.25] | -0.95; 0.658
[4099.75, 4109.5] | -0.37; 0.606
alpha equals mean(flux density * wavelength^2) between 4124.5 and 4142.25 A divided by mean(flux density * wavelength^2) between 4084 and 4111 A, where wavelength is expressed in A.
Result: 0.9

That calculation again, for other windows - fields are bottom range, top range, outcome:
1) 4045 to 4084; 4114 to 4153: 0.94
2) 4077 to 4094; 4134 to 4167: 0.87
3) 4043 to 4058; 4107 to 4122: 1.03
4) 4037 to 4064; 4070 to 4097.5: 1.09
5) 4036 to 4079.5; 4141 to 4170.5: 0.89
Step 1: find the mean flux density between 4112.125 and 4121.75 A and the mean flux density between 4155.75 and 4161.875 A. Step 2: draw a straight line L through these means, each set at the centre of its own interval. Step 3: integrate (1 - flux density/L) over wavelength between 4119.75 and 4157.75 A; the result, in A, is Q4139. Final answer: 1.7 A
